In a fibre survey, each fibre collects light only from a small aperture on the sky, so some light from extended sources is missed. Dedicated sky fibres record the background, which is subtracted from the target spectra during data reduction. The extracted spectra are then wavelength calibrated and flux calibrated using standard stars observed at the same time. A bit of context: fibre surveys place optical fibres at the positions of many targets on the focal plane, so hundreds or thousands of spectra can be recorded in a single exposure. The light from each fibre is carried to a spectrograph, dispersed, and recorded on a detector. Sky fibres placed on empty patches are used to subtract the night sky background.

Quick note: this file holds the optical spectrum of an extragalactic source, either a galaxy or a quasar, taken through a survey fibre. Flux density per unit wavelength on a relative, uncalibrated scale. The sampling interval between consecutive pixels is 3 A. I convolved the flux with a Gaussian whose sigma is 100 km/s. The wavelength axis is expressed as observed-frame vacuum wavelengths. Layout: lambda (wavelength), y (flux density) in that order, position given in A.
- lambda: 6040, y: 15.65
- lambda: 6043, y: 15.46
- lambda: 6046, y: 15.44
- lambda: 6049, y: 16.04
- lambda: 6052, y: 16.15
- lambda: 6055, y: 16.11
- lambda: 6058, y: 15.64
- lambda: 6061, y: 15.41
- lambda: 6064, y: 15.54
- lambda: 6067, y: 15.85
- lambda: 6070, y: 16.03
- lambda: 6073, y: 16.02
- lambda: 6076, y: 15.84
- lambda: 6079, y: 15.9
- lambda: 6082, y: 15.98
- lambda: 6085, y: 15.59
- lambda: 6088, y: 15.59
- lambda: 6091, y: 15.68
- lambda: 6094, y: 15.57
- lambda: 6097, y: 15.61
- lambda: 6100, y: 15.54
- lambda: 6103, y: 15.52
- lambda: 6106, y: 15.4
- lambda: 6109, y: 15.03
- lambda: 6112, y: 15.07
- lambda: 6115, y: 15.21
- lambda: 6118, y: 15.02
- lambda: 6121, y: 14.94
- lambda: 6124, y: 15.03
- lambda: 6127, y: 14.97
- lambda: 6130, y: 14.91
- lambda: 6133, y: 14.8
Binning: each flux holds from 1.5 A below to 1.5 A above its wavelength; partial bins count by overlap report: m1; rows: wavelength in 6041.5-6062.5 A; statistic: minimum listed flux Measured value 15.41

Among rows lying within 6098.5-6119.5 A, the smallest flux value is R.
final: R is 15.02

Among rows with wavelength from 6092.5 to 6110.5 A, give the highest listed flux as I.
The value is 15.61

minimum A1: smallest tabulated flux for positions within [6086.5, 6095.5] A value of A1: 15.57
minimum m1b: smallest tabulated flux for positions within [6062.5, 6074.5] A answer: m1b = 15.54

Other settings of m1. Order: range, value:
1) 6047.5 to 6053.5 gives 16.04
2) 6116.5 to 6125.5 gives 14.94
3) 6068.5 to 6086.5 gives 15.59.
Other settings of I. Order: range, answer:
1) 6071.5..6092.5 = 16.02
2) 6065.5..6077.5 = 16.03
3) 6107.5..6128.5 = 15.21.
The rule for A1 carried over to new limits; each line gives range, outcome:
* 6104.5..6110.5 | 15.03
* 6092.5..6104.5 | 15.52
